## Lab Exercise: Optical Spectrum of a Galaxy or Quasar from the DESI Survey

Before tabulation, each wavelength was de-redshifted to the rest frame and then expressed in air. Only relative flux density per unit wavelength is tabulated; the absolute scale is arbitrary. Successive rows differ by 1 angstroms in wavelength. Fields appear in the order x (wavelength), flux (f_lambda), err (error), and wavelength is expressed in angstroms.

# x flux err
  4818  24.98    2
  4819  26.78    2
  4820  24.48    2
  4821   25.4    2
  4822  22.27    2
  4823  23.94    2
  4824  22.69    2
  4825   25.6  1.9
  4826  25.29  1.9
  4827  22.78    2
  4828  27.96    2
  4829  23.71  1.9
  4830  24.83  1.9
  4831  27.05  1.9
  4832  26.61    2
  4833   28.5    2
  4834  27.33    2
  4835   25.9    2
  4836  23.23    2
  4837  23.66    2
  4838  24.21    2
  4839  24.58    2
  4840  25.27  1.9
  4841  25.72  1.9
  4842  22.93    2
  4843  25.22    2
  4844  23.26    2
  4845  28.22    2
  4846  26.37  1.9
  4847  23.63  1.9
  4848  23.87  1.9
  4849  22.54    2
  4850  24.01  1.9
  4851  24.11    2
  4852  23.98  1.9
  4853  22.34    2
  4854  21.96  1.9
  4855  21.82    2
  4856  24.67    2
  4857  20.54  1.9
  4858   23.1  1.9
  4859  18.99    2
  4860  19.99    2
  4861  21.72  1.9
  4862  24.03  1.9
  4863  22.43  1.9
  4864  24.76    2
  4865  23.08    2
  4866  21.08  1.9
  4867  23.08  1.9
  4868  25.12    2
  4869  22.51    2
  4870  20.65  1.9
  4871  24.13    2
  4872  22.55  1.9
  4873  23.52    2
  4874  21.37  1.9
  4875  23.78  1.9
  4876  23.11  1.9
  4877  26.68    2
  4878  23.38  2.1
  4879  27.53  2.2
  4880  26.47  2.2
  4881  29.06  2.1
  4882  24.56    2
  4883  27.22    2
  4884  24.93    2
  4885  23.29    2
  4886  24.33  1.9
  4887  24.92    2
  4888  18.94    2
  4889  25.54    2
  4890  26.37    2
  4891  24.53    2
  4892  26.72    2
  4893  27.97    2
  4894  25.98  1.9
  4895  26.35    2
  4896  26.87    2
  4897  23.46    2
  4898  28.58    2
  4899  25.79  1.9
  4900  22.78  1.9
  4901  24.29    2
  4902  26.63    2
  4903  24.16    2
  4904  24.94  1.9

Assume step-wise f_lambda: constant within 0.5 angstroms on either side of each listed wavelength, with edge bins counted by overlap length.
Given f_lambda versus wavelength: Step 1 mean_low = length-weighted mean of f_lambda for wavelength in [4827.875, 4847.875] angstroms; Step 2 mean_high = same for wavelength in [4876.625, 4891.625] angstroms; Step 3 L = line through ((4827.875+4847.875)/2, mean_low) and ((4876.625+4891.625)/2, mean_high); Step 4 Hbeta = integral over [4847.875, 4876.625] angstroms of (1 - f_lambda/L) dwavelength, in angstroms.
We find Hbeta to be 2.9 angstroms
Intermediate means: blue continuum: 25.3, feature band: 22.7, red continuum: 25.2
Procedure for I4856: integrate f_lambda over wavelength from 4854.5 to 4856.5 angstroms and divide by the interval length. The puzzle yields 23.2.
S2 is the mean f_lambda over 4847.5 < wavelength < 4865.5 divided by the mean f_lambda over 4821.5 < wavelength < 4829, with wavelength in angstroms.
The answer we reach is 0.93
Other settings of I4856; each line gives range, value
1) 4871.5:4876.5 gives 22.9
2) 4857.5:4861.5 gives 20.9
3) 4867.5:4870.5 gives 22.8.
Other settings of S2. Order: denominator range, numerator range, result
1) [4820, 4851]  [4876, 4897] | 1.02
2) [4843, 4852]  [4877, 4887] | 1.05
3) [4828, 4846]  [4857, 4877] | 0.89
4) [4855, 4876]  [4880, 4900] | 1.13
